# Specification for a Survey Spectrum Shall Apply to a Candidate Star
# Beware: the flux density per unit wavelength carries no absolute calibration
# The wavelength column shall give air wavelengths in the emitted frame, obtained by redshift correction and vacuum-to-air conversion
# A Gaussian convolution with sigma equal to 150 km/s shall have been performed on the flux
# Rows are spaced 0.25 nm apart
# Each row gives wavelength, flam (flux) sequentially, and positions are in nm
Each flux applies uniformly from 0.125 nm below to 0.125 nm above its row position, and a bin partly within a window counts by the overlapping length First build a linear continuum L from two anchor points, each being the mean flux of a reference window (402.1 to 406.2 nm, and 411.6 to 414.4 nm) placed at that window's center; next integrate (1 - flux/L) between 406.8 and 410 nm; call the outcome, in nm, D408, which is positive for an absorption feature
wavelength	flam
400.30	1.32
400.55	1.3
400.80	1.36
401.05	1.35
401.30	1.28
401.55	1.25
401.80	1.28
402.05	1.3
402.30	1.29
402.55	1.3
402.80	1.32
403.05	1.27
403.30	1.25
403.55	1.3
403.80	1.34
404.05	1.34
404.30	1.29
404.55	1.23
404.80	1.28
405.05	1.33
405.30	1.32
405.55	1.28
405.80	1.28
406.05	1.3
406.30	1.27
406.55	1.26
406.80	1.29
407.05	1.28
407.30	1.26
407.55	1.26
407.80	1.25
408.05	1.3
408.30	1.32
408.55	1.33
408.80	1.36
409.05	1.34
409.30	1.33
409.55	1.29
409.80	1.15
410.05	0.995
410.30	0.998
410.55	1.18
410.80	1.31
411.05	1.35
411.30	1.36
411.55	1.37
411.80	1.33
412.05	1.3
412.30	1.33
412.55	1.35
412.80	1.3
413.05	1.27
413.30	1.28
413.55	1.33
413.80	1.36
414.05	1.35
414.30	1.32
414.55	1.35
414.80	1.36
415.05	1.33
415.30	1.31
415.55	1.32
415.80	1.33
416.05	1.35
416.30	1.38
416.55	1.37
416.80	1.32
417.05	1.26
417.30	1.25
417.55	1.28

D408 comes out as 0.06 nm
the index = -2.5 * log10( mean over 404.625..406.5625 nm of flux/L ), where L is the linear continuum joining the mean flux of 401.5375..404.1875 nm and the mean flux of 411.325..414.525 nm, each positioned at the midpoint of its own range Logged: 0.01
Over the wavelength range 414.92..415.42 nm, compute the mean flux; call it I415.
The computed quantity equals 1.32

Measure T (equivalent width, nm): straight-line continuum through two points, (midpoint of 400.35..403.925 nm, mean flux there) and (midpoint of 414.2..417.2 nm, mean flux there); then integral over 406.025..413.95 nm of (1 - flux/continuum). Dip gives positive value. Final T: 0.23 nm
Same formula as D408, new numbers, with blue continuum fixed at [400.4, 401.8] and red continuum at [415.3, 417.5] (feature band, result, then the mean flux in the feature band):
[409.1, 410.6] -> 0.17 nm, 1.17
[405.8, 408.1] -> 0.07 nm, 1.27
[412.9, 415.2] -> -0.02 nm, 1.33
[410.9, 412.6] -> -0.03 nm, 1.34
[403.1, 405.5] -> 0.02 nm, 1.3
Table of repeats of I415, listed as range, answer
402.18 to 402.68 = 1.3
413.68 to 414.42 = 1.34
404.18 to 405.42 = 1.29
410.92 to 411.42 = 1.35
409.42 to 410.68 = 1.12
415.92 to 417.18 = 1.34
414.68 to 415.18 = 1.34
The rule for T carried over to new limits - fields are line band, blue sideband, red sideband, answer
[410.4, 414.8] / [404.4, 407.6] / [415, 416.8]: 0.004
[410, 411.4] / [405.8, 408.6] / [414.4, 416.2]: 0.106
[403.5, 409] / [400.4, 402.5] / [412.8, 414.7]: 0.062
